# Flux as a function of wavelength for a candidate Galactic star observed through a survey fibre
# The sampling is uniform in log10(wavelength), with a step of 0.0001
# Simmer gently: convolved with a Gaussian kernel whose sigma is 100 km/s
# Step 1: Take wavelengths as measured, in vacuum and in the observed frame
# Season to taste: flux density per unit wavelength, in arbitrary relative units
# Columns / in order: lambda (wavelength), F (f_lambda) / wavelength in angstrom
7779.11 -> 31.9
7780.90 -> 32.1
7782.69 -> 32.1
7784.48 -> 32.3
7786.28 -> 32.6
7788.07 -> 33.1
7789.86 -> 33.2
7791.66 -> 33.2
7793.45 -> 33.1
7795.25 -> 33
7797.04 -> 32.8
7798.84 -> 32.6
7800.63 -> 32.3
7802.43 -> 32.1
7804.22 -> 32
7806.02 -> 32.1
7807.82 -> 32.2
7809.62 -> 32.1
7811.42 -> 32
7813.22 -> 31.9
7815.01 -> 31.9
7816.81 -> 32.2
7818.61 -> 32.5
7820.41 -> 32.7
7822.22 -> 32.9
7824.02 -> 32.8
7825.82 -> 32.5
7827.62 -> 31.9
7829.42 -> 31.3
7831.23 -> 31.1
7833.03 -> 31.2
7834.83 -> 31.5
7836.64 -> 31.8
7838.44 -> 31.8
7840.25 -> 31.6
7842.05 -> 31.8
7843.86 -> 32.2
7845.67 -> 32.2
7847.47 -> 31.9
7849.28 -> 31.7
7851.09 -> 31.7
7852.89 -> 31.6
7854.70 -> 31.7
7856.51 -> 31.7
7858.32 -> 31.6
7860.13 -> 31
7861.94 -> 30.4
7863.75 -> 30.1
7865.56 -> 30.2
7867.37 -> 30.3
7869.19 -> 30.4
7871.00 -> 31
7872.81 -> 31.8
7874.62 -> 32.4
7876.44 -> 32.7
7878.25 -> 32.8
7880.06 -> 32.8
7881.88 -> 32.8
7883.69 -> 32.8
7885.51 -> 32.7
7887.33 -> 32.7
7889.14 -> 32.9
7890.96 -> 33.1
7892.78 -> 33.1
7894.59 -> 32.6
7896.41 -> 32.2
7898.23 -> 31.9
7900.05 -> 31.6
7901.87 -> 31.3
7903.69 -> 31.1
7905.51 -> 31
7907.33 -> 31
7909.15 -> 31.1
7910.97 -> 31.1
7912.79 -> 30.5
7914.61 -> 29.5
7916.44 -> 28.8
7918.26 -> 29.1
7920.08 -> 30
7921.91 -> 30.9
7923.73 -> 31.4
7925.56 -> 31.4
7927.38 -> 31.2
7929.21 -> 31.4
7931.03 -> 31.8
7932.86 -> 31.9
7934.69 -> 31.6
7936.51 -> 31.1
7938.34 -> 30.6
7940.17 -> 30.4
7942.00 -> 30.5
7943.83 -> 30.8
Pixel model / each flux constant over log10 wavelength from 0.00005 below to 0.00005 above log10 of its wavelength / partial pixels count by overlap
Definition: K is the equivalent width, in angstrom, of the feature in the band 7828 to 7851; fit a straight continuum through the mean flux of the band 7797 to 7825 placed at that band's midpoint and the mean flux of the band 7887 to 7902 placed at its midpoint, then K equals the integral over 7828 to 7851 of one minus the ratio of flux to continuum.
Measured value 0.47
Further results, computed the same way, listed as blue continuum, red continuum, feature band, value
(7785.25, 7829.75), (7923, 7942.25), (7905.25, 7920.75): 0.6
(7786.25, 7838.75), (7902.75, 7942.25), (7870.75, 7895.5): -1.0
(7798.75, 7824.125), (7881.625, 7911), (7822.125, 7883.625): 0.9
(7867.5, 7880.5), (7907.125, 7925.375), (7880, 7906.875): -0.9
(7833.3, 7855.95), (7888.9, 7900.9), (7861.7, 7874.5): 0.5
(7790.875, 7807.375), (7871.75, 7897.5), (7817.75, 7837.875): 0.4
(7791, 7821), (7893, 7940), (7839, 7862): 0.1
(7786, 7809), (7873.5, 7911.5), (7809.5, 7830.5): 0.2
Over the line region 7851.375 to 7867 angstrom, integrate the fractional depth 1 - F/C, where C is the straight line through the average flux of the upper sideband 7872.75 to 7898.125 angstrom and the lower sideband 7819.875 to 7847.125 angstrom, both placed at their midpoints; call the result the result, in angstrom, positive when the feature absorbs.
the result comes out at 0.6 angstrom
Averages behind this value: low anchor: 31.9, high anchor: 32.7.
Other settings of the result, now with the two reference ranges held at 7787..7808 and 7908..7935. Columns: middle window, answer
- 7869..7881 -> -0.2 angstrom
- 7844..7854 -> 0.0 angstrom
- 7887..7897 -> -0.5 angstrom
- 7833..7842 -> 0.1 angstrom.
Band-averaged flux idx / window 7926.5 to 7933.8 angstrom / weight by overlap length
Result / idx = 31.6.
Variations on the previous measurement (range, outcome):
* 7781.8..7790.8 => 32.6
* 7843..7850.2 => 32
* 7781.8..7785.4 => 32.2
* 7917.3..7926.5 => 30.6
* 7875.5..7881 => 32.7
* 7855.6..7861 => 31.4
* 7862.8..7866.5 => 30.2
